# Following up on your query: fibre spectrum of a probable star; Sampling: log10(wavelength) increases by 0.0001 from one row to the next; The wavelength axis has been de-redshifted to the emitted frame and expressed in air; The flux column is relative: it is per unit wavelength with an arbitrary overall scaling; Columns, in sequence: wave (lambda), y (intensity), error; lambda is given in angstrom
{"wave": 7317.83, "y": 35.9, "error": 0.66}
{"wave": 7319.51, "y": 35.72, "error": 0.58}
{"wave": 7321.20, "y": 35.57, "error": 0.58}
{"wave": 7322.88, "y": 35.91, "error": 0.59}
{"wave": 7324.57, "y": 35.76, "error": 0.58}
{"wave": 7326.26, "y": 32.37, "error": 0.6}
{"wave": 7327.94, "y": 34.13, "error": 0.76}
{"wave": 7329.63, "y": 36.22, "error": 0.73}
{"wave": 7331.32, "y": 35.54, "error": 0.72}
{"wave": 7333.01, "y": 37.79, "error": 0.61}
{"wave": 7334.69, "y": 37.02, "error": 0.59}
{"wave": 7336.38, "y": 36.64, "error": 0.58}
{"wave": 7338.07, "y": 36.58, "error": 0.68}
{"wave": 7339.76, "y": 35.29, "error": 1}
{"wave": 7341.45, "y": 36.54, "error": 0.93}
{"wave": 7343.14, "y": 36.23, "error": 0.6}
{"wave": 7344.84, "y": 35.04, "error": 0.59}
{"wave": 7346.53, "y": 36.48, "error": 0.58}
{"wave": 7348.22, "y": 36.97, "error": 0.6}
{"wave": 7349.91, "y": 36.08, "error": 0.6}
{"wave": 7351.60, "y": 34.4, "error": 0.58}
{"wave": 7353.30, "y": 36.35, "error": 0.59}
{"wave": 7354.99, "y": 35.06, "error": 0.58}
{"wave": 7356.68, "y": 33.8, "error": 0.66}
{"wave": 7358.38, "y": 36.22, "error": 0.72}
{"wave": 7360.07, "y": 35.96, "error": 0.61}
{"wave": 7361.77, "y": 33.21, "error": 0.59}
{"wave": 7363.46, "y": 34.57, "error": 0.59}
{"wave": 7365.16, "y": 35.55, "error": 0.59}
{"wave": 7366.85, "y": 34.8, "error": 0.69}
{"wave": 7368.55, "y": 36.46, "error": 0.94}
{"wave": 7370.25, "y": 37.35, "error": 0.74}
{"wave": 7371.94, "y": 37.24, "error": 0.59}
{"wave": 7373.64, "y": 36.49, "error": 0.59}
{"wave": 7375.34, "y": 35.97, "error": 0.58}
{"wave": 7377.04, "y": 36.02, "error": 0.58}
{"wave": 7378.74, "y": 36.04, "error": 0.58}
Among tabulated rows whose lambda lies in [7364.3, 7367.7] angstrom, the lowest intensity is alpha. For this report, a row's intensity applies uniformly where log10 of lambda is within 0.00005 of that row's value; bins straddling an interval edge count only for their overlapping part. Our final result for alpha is 34.8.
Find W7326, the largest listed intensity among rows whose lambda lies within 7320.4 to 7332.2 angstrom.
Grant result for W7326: 36.22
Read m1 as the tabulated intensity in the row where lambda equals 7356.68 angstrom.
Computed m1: 33.8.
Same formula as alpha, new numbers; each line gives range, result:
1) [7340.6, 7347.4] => 35.04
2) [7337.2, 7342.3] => 35.29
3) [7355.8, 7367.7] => 33.21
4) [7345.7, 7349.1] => 36.48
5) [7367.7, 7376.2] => 35.97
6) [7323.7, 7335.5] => 32.37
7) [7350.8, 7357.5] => 33.8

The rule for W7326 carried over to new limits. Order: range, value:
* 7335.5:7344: 36.64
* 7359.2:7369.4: 36.46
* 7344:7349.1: 36.97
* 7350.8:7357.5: 36.35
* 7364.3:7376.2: 37.35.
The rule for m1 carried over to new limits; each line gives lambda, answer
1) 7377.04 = 36.02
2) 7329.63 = 36.22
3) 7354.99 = 35.06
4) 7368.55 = 36.46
